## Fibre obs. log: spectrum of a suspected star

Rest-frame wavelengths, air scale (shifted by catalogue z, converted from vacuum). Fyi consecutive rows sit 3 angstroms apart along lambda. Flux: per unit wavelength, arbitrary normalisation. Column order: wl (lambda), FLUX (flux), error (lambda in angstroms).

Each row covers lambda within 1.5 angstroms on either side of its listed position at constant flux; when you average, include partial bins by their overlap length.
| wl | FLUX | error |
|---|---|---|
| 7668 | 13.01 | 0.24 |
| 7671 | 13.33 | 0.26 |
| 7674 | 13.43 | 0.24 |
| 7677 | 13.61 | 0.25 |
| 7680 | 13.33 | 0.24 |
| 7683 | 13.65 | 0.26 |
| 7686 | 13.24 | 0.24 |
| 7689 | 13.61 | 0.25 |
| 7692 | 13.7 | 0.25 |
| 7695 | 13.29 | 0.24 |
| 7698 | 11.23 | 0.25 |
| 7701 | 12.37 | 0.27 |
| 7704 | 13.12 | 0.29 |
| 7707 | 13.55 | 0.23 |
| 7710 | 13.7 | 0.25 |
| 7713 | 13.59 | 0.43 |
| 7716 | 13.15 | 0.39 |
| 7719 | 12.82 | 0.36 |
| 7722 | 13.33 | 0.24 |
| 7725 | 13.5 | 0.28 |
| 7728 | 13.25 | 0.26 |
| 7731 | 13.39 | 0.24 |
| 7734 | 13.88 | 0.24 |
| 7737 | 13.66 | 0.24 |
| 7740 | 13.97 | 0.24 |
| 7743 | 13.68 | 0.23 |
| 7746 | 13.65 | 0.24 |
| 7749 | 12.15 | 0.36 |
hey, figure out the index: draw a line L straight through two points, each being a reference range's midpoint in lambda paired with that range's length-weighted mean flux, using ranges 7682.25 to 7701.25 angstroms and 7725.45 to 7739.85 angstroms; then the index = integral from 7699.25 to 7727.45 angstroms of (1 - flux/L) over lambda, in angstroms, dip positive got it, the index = 0.2 angstroms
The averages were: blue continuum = 13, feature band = 13.2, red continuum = 13.6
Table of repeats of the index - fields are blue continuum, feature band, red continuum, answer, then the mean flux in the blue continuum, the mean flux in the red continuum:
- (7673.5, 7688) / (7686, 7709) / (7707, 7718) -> 0.76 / 13.5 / 13.5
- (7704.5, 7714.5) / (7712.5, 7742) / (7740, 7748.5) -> 0.21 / 13.6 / 13.5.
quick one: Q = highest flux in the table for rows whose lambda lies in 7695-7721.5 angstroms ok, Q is 13.7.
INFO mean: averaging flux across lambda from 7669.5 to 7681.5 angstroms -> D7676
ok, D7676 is 13.4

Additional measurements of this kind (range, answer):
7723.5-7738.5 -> 13.5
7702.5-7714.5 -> 13.5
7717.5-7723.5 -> 13.1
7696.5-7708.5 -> 12.6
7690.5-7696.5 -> 13.5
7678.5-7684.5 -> 13.5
